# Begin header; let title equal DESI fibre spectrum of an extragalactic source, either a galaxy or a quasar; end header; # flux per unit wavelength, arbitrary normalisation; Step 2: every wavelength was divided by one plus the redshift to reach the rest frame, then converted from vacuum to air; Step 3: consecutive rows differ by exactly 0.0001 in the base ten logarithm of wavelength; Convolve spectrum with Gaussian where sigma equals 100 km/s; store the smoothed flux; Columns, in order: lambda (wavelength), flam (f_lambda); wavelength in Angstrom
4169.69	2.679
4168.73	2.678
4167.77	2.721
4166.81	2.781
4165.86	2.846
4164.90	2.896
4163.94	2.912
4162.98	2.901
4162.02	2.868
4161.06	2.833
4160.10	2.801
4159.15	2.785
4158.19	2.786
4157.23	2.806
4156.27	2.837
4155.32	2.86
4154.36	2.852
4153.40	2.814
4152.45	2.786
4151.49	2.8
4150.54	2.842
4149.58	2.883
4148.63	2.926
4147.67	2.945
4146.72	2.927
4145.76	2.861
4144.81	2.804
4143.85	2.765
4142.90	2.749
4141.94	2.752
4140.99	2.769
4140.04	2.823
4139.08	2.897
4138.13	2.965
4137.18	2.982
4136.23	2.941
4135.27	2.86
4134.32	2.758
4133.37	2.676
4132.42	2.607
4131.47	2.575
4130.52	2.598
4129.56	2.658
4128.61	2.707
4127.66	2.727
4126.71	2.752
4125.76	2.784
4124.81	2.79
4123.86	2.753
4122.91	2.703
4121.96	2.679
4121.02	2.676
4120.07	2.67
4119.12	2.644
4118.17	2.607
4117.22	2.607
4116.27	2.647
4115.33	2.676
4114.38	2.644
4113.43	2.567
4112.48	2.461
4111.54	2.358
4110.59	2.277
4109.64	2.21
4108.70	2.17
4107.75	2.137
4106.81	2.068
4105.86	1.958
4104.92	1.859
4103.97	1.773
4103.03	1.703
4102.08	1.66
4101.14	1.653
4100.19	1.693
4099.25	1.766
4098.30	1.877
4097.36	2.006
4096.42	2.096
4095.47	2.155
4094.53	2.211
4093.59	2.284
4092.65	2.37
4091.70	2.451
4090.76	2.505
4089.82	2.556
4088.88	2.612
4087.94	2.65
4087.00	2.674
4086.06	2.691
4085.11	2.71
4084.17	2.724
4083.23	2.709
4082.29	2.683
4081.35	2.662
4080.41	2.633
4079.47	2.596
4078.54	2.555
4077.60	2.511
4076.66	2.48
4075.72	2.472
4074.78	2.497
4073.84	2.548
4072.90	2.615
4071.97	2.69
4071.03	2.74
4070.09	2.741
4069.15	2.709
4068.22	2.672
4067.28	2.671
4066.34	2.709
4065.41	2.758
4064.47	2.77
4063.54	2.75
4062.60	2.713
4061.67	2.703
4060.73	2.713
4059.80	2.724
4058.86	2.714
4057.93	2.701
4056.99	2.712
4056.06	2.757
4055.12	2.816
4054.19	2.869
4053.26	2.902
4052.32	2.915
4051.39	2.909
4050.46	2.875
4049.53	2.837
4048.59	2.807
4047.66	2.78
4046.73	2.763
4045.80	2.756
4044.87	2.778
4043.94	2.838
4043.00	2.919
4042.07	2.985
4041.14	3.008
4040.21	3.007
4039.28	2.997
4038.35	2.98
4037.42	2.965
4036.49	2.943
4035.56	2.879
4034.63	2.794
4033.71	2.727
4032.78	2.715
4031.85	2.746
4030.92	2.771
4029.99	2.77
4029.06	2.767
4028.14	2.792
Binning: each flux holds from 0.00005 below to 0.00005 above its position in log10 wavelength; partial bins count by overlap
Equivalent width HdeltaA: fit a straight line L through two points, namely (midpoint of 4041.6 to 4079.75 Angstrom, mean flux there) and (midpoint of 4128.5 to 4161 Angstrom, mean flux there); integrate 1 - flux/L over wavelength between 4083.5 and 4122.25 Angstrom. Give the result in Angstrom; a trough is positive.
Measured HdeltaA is 6.4 Angstrom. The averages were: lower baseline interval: 2.73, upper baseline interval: 2.81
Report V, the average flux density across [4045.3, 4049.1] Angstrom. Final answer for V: 2.78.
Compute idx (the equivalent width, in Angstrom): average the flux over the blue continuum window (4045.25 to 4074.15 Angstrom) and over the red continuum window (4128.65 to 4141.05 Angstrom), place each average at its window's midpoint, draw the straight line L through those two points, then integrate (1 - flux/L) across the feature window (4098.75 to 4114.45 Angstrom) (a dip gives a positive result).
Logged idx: 4.1 Angstrom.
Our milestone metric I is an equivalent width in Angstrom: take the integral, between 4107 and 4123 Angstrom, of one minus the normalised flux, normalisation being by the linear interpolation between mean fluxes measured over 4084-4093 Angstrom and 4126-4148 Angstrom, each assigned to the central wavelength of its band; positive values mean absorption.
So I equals 1.17 Angstrom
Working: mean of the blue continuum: 2.59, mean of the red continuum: 2.79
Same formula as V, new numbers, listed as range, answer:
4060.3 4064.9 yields 2.73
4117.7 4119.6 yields 2.62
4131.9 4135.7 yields 2.73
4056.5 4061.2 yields 2.71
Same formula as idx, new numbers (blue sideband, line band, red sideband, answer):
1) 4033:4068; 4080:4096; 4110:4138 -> 1.17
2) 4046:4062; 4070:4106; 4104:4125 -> 3.48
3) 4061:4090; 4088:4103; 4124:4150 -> 3.17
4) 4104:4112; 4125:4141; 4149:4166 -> -1.89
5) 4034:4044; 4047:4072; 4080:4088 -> 0.49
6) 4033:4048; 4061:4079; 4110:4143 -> 1.08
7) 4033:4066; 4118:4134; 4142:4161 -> 0.82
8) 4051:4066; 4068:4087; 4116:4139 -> 0.89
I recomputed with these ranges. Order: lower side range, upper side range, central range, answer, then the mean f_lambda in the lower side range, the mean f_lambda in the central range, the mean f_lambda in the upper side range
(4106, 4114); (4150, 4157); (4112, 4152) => -3.1 Angstrom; 2.27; 2.75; 2.83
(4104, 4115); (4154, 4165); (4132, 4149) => -1.5 Angstrom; 2.23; 2.83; 2.84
